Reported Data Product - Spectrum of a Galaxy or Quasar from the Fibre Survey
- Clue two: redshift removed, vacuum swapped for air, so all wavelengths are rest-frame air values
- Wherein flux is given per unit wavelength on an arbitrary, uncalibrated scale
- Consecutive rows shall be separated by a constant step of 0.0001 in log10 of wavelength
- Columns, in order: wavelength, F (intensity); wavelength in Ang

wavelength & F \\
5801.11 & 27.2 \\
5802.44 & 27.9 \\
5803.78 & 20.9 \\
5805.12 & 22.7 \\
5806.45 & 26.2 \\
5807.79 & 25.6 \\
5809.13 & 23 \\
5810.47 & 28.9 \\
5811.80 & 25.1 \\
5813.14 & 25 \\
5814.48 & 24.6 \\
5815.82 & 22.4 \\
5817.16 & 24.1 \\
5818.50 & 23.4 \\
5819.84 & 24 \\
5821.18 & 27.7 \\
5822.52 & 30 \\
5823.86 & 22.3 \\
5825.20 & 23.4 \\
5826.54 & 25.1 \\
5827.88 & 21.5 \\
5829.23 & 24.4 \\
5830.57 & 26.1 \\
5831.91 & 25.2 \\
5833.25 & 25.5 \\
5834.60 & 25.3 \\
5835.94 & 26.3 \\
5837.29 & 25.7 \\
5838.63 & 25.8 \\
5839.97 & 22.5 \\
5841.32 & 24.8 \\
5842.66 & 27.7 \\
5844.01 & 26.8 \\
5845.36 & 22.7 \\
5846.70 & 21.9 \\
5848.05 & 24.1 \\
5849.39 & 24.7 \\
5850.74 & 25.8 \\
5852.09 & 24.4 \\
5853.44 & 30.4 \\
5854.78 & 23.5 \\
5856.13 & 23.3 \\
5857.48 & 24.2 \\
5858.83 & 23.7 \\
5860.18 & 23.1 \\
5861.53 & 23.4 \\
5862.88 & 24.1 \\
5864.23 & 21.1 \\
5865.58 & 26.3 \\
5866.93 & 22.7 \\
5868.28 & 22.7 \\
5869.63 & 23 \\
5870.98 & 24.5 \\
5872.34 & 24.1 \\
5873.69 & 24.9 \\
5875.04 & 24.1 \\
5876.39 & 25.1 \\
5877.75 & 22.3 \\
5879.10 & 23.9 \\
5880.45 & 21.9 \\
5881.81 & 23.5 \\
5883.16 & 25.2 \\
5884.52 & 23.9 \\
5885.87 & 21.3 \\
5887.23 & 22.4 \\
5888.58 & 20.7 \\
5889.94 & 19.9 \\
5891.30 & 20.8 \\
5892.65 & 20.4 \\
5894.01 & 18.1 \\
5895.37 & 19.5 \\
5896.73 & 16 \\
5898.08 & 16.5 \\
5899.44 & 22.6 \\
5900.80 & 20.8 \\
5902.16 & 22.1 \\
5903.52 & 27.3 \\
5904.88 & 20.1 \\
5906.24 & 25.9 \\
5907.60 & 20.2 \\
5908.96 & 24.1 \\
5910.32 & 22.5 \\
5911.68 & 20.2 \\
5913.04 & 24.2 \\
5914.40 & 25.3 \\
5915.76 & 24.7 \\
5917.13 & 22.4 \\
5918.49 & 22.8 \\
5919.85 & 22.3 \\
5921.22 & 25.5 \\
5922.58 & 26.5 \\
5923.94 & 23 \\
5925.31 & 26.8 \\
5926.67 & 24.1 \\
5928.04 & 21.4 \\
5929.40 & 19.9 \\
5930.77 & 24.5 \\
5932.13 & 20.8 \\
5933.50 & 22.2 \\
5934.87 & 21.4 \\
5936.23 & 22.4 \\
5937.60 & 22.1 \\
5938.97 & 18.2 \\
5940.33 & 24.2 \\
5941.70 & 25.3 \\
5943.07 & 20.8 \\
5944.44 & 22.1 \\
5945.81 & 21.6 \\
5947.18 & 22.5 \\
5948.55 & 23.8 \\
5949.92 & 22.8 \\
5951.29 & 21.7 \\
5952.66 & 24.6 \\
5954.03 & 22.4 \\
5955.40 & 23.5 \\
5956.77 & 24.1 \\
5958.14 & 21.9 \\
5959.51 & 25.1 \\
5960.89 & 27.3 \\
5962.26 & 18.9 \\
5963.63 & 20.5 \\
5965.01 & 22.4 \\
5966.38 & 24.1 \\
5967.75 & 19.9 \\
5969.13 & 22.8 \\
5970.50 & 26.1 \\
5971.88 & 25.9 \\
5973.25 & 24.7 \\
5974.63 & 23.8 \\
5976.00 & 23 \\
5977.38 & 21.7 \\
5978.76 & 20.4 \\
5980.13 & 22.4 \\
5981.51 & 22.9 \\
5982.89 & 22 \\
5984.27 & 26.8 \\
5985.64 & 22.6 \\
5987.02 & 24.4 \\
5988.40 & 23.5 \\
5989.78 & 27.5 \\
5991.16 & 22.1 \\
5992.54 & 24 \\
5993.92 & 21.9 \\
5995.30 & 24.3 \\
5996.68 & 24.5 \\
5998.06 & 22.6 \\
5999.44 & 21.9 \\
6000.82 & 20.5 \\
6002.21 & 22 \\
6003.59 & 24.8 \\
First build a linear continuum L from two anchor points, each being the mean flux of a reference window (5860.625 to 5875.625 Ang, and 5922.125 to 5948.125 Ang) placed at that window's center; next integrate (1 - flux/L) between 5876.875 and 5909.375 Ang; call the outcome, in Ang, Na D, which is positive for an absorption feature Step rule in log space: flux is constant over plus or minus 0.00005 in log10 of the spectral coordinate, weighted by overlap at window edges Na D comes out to 2.3 Ang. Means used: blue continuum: 23.7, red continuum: 22.6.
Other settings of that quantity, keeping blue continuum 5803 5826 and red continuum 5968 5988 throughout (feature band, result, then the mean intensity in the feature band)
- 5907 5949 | 1.8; 22.8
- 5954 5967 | 0.3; 23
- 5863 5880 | 0.4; 23.7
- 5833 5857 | -0.6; 25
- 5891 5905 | 2.1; 20.4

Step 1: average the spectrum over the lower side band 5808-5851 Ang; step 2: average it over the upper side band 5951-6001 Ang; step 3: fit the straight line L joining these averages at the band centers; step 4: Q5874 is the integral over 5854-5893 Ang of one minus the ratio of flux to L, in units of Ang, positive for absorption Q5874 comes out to 2.0 Ang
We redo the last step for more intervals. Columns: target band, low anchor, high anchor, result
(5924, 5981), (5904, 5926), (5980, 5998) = 2.12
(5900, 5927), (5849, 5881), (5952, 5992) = 0.23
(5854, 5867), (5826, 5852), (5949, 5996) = 0.50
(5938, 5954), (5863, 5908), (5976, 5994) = 0.27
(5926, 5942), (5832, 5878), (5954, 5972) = 0.93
